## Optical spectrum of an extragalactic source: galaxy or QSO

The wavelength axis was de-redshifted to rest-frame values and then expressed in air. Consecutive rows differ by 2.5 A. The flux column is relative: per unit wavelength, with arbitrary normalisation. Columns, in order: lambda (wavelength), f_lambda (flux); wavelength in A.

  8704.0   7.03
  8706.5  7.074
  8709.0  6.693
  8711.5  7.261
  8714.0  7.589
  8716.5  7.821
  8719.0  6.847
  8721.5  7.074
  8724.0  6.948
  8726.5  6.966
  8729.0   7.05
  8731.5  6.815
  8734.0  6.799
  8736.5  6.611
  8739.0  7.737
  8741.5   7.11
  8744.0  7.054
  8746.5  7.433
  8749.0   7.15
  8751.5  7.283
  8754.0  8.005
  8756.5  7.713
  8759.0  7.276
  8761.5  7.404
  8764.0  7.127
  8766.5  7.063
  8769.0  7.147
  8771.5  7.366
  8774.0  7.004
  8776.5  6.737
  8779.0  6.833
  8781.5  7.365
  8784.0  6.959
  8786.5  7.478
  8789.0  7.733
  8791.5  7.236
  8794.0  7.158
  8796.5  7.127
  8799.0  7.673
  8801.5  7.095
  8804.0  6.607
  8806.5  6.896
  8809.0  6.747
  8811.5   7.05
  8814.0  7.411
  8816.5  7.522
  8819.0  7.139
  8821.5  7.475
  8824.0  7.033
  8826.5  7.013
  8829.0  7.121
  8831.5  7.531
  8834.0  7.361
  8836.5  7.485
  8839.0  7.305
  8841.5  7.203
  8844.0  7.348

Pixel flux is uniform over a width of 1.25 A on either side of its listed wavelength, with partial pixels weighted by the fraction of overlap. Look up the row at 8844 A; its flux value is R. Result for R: 7.348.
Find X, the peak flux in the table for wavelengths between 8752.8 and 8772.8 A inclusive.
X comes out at 8.005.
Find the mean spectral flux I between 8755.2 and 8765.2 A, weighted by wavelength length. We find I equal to 7.38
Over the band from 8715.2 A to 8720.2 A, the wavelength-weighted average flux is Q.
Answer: 7.34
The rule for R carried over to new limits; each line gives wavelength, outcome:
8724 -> 6.948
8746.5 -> 7.433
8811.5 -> 7.05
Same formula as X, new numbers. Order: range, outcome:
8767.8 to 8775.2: 7.366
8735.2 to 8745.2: 7.737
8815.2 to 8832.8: 7.531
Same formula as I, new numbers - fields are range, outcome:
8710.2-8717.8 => 7.55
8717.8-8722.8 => 6.96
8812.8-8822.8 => 7.38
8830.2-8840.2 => 7.42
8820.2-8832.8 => 7.23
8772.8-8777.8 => 6.87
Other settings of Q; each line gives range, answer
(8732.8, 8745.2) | 7.06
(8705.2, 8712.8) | 7.01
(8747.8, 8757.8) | 7.54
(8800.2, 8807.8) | 6.87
